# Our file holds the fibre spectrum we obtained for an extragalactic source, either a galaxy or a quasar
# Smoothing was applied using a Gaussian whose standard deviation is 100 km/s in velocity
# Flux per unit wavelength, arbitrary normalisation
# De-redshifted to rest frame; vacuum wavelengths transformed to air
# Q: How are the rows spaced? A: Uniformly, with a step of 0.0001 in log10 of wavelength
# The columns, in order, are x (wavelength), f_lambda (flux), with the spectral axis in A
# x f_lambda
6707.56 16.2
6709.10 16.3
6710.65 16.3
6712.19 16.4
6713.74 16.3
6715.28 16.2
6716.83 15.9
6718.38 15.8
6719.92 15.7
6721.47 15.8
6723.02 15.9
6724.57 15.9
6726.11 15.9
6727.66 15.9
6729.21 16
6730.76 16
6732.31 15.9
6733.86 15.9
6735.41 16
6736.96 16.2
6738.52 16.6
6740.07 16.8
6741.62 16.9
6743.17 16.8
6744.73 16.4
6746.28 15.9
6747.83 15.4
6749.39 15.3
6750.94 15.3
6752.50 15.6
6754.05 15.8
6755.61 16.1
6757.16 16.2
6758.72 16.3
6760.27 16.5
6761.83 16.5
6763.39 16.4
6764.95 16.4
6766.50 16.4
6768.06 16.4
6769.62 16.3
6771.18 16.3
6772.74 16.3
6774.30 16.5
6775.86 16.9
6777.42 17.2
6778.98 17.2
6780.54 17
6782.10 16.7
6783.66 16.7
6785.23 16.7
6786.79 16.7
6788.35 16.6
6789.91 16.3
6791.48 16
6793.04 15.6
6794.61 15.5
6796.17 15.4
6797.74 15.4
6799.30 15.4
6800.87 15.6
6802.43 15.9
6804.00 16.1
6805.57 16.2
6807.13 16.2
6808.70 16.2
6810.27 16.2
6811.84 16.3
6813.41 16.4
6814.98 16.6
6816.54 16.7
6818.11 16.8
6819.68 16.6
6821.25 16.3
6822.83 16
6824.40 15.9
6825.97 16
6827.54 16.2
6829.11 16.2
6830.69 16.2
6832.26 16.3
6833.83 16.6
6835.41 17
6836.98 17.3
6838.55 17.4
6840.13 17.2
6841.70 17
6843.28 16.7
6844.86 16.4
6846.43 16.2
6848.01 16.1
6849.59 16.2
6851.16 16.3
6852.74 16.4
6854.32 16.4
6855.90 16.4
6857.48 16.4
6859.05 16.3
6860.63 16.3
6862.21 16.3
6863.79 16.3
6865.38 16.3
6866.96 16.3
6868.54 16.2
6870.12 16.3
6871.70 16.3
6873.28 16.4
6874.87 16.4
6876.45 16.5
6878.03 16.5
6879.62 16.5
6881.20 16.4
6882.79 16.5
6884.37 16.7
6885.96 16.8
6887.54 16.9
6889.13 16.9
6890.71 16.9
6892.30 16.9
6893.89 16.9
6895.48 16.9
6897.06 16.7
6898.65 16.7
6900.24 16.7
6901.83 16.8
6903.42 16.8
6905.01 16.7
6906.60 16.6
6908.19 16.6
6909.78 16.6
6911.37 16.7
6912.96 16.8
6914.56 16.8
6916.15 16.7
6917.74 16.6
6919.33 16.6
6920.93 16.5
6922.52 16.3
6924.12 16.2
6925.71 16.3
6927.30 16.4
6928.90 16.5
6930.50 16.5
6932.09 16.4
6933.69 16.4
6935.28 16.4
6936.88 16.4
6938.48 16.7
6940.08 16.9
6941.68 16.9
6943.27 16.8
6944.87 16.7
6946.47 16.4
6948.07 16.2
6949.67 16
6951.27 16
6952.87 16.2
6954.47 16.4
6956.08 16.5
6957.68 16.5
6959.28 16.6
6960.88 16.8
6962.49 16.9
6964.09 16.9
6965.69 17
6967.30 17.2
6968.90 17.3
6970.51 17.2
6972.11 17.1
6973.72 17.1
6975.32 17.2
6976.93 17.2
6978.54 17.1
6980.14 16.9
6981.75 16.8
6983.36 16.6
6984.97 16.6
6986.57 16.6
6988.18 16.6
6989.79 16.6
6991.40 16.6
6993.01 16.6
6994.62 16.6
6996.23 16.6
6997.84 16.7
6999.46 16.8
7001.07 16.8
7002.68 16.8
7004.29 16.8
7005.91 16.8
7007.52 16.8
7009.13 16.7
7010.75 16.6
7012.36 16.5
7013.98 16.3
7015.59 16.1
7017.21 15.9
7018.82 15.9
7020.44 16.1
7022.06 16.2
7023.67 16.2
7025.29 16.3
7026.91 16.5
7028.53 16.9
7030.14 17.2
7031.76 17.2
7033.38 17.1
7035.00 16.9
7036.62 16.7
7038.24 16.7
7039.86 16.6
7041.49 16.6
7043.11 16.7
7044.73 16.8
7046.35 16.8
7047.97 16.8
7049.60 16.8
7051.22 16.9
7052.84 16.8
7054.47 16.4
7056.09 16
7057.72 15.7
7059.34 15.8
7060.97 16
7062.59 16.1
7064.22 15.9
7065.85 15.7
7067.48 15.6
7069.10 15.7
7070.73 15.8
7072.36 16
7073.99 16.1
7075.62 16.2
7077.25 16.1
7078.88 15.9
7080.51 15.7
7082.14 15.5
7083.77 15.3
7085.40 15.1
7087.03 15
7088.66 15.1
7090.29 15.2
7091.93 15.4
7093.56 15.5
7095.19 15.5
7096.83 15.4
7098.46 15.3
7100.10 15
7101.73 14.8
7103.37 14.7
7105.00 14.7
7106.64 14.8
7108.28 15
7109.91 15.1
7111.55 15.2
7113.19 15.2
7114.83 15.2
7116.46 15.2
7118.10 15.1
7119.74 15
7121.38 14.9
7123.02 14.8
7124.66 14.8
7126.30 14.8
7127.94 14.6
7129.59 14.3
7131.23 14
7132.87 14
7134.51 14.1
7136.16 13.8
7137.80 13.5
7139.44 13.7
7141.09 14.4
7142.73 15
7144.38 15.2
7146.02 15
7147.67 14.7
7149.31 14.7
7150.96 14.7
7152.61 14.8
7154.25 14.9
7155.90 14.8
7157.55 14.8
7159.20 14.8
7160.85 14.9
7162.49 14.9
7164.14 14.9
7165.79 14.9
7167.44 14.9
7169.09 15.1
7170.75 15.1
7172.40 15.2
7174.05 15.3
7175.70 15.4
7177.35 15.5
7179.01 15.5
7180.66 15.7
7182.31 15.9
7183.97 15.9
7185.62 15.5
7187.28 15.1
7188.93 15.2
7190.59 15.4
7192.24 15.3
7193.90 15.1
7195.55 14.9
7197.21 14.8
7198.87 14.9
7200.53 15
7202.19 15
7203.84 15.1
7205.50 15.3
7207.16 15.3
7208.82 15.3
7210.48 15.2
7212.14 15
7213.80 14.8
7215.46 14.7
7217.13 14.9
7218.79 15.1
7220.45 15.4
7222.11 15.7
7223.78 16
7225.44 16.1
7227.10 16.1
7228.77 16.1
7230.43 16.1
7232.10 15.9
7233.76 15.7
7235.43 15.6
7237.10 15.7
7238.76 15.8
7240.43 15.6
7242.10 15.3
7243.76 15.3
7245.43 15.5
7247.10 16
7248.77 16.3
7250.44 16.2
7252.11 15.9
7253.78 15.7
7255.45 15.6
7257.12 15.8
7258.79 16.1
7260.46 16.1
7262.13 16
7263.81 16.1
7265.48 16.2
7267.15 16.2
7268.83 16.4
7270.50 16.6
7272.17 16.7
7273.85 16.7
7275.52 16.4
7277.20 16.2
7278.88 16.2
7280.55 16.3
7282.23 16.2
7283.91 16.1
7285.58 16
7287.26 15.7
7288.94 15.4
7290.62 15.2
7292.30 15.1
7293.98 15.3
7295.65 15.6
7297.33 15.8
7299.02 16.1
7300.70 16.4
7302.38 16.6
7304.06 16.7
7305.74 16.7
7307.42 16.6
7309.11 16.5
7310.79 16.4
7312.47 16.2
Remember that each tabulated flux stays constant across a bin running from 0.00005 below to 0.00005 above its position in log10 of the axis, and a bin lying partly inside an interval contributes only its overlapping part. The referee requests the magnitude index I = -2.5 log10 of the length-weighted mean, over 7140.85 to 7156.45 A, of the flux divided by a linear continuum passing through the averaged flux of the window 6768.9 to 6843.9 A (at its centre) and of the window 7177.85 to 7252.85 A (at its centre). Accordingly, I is 0.06 mag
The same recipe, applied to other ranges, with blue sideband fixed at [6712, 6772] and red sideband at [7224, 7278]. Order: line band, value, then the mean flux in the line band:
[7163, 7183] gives 0.05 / 15.3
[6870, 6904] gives -0.04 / 16.7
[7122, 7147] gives 0.12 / 14.4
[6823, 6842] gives -0.03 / 16.6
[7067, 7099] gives 0.03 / 15.6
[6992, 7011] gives -0.04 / 16.7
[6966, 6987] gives -0.06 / 17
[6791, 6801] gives 0.04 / 15.5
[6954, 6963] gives -0.04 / 16.6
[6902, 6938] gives -0.03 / 16.5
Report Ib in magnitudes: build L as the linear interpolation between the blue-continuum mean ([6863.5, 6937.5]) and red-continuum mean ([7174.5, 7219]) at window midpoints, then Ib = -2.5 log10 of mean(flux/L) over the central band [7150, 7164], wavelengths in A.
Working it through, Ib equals 0.04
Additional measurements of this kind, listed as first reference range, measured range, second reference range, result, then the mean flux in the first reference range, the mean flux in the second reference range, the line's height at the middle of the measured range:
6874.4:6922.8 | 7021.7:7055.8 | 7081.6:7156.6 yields -0.081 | 16.7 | 14.8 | 15.5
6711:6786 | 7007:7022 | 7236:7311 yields -0.012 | 16.2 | 16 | 16.1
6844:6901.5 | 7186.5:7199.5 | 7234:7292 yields 0.067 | 16.5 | 16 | 16.1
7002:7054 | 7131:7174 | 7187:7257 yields 0.086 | 16.6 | 15.5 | 15.9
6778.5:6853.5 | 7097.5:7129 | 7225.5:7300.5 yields 0.078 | 16.3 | 15.9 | 16.1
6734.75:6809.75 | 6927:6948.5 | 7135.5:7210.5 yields -0.055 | 16.2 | 15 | 15.7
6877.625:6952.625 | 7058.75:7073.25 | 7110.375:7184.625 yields -0.025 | 16.6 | 14.9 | 15.5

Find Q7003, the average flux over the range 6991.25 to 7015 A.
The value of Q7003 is 16.7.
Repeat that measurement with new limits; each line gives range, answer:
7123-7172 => 14.6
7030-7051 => 16.8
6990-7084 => 16.4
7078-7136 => 15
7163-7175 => 15.1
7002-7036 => 16.6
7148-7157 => 14.8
